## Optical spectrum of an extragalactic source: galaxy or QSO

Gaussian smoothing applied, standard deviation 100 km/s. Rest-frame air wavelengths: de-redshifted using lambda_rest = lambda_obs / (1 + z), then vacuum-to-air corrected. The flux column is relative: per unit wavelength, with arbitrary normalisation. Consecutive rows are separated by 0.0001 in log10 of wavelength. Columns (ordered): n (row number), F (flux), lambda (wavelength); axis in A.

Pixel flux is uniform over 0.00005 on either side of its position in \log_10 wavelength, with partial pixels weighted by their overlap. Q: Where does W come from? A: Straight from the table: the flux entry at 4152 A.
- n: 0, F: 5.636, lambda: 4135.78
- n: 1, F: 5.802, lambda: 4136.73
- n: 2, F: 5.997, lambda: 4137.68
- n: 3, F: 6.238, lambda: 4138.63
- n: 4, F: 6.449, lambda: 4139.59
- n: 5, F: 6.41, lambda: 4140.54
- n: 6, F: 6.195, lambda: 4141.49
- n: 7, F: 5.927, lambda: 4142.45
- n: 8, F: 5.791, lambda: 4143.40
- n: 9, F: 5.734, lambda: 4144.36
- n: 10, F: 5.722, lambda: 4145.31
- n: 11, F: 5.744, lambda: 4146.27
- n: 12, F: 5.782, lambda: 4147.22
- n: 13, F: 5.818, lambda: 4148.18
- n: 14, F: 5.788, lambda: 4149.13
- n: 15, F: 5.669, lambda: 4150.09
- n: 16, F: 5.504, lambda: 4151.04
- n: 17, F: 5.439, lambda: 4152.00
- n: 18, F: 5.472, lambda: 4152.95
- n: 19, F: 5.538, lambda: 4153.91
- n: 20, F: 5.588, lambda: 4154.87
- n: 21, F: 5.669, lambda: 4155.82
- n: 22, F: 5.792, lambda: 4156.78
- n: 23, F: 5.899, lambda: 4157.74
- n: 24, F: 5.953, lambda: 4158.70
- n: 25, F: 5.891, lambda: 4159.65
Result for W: 5.439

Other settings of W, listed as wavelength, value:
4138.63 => 6.238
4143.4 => 5.791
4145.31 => 5.722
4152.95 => 5.472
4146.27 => 5.744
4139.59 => 6.449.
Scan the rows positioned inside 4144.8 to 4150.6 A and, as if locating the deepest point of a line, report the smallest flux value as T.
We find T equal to 5.669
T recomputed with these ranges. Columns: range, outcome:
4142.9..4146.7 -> 5.722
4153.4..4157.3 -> 5.538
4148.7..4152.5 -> 5.439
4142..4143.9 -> 5.791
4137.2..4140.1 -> 5.997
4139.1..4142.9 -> 5.927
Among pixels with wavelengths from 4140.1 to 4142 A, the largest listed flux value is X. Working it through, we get 6.41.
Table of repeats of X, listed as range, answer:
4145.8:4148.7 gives 5.818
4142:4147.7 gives 5.927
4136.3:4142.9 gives 6.449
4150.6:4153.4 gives 5.504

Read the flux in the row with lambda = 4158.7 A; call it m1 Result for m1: 5.953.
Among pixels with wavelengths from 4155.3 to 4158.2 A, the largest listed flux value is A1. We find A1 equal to 5.899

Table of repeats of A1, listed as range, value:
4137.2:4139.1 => 6.238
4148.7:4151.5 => 5.788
